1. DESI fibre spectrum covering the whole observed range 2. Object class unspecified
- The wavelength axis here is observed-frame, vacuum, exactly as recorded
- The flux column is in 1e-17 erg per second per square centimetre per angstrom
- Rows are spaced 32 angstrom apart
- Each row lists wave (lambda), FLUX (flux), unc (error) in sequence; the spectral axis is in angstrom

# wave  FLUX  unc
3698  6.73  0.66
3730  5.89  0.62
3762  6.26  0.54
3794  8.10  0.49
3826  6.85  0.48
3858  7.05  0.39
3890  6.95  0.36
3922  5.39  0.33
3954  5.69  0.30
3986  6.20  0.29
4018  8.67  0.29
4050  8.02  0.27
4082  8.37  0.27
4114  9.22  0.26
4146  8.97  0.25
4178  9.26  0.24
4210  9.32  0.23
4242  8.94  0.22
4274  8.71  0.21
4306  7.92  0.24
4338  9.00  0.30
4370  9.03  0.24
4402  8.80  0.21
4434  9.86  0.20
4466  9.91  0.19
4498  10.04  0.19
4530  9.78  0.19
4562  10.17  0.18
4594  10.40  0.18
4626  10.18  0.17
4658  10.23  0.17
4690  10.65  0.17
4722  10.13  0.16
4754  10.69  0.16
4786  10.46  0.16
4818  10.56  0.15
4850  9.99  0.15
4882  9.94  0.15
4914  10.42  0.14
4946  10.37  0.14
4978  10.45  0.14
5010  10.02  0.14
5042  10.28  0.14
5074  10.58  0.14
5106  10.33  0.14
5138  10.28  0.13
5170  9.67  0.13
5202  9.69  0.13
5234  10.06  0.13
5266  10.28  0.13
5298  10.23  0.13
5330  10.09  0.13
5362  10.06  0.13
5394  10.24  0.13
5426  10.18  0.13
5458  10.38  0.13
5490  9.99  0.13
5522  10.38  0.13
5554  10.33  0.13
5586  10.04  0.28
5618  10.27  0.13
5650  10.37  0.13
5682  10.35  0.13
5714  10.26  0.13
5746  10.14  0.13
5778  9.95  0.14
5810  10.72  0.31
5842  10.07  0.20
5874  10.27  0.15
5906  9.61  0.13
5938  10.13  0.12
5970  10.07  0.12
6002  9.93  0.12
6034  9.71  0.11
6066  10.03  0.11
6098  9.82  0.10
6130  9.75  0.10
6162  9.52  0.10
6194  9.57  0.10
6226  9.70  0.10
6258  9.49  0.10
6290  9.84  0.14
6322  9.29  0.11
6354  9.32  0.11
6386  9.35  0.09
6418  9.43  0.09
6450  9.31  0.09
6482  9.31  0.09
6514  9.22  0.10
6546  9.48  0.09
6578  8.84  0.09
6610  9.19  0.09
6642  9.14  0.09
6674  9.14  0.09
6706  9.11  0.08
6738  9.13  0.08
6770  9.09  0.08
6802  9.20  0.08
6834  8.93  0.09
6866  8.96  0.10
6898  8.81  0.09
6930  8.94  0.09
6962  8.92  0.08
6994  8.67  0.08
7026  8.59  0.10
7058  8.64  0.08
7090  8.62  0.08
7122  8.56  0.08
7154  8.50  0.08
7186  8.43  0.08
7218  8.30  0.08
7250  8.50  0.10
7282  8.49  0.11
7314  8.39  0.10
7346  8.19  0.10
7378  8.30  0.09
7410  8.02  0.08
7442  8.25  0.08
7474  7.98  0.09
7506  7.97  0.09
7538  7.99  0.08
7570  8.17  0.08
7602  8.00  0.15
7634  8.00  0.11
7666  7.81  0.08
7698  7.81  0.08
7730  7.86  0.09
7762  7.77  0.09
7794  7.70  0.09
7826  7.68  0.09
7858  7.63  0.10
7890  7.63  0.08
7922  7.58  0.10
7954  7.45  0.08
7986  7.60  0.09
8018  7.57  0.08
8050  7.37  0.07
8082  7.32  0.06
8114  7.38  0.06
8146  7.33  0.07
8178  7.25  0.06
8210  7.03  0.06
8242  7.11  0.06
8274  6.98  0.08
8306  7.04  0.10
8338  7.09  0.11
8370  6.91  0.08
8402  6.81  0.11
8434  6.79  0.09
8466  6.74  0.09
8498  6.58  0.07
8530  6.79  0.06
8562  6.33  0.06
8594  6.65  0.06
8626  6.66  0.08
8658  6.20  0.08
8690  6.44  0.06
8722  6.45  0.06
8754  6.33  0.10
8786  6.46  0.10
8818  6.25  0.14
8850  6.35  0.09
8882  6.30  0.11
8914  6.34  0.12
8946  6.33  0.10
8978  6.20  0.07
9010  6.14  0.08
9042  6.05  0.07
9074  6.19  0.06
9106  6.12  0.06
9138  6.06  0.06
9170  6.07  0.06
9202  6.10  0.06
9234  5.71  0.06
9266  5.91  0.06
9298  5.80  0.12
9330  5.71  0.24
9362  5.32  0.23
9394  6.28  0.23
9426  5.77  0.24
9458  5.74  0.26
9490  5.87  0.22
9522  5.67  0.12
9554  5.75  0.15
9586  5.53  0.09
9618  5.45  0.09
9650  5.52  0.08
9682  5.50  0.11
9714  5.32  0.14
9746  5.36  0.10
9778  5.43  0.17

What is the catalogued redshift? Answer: 0.00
